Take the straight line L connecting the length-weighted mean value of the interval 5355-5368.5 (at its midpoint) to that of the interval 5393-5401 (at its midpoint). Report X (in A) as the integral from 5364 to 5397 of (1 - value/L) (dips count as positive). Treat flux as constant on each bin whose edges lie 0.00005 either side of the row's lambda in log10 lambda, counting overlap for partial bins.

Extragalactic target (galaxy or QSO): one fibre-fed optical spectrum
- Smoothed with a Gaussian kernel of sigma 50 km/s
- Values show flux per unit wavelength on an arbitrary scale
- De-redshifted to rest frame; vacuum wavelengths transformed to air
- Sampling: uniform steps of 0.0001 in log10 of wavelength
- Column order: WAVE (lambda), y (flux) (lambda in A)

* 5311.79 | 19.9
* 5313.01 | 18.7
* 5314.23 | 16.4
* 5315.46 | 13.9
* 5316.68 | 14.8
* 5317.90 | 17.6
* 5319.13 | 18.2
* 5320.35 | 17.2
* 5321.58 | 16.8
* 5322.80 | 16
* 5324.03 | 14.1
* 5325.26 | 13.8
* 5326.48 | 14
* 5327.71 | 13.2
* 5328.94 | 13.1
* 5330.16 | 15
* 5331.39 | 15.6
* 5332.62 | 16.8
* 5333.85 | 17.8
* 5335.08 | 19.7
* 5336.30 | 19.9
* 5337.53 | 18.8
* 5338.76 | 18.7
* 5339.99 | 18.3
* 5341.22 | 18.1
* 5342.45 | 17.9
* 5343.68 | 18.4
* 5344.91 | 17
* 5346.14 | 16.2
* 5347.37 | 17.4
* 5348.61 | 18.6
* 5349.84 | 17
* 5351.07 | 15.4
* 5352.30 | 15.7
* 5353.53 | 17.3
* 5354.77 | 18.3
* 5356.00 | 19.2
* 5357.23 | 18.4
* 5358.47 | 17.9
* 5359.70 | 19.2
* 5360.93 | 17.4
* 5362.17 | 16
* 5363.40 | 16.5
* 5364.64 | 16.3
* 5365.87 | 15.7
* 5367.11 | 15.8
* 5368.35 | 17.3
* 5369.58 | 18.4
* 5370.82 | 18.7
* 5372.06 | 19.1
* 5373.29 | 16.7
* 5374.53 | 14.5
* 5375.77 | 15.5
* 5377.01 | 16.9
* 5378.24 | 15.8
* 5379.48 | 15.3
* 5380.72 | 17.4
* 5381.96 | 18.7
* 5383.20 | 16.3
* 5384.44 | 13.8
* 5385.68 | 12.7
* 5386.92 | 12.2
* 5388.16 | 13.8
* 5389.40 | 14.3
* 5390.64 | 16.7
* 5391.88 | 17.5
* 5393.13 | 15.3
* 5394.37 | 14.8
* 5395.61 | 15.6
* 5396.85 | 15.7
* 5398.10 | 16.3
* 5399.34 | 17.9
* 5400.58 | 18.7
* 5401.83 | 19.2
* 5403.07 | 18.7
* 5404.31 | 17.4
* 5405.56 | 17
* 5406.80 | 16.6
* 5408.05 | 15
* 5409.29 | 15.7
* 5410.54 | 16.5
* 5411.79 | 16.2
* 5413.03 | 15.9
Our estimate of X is 1.6 A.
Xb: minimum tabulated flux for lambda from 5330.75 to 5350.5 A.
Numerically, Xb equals 15.6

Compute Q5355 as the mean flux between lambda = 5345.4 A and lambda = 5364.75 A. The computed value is 17.3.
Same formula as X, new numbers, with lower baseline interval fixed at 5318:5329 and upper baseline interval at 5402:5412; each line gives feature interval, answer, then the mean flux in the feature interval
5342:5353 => -0.9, 17.1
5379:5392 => 0.9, 15.3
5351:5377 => -1.8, 17.1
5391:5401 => 0.1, 16.4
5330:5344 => -2.2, 18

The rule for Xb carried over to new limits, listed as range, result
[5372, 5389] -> 12.2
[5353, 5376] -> 14.5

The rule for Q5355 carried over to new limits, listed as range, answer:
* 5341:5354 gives 17.2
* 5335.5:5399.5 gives 16.8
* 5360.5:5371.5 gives 16.9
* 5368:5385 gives 16.7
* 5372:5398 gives 15.6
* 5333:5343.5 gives 18.6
